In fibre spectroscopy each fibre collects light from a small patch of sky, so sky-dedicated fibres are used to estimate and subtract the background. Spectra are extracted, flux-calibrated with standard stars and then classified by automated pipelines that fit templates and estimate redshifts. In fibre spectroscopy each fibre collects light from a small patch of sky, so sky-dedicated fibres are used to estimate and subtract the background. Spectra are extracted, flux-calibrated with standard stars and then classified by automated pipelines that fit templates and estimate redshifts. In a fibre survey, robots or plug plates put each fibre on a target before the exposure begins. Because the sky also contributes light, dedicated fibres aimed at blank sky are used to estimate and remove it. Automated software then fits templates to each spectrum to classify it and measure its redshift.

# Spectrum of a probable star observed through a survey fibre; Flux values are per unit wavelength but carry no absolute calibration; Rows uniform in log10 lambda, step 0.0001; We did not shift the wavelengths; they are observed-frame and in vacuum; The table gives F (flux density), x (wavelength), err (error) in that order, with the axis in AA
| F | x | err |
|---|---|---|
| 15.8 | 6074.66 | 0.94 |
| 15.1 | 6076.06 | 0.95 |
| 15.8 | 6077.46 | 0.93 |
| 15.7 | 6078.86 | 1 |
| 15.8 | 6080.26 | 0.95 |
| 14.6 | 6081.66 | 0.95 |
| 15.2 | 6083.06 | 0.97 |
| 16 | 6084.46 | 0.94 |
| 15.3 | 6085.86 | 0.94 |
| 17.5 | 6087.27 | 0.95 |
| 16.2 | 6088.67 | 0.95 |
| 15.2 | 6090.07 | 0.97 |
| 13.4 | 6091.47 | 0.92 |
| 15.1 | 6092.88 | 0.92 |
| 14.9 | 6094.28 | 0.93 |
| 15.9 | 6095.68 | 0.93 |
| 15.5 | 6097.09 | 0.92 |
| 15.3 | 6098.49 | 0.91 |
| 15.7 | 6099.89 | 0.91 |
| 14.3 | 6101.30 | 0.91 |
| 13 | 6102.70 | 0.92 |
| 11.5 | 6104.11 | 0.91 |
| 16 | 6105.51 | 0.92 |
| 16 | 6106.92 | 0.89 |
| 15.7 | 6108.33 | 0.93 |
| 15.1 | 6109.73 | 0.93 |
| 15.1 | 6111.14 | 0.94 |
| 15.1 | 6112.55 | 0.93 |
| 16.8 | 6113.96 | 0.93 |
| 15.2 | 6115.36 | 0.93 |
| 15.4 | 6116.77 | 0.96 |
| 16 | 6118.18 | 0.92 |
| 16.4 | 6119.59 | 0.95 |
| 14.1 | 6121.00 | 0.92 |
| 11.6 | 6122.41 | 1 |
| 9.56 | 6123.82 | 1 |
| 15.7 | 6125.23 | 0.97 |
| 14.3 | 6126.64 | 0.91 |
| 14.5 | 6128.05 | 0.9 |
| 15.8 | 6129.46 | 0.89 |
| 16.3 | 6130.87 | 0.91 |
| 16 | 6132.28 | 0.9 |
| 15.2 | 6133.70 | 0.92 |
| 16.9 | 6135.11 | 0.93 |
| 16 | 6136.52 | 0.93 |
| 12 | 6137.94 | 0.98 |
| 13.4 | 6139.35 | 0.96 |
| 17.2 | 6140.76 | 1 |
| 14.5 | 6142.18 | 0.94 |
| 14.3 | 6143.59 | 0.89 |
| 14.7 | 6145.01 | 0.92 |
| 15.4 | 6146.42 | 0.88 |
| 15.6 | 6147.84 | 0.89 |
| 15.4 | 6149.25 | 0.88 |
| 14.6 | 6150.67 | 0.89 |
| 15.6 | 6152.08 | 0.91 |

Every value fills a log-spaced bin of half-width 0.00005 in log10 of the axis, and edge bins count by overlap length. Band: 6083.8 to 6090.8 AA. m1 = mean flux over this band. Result 16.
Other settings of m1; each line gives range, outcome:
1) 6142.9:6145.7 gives 14.5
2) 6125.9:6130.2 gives 14.9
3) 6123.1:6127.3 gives 13.2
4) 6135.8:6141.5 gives 14.6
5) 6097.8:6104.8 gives 14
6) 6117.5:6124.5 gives 13.5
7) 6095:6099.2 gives 15.6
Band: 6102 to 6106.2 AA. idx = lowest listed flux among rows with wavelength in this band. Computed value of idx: 11.5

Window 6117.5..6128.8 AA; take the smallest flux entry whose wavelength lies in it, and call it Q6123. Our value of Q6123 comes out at 9.56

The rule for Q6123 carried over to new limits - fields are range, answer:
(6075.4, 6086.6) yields 14.6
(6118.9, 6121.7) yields 14.1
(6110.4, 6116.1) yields 15.1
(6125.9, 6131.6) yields 14.3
